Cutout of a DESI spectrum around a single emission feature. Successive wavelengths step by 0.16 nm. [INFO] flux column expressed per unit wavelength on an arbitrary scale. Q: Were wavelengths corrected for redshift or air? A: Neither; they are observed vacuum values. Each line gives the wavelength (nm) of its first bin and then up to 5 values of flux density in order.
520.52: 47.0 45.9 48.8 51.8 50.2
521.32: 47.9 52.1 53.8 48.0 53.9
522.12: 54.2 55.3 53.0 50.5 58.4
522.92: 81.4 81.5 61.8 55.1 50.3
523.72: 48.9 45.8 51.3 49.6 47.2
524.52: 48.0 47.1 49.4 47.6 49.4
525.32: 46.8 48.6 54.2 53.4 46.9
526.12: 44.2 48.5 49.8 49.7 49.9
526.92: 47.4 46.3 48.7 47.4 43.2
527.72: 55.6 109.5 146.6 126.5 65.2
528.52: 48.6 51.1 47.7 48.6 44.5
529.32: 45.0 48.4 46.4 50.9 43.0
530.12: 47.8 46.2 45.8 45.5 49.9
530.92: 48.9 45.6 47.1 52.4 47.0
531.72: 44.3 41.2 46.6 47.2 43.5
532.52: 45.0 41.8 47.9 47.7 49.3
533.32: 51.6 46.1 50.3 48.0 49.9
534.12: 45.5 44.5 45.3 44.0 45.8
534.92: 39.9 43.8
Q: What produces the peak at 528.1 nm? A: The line [O III]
